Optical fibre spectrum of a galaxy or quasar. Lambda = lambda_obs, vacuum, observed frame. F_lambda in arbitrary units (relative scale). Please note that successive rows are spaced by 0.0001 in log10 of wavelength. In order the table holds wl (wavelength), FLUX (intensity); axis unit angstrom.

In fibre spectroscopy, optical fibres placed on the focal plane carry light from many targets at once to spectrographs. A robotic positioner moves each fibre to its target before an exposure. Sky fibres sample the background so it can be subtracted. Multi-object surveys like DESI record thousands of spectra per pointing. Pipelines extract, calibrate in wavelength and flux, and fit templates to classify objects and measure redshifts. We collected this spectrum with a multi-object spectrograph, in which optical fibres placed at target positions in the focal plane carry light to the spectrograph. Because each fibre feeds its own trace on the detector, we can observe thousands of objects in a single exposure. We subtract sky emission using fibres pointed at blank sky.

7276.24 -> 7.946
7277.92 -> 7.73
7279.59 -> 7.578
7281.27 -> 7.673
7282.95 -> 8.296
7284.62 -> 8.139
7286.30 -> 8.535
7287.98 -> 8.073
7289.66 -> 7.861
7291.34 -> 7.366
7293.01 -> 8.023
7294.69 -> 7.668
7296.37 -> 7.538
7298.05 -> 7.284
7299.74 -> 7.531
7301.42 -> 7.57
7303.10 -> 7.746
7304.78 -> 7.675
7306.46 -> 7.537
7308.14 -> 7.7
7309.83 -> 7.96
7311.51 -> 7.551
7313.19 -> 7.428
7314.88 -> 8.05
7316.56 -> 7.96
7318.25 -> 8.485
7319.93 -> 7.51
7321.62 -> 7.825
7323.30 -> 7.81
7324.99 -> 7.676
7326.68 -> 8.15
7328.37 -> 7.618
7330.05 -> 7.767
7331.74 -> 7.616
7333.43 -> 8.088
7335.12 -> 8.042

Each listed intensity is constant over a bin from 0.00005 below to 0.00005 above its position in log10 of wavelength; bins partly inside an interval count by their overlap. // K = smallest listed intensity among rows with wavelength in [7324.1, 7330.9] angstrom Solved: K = 7.618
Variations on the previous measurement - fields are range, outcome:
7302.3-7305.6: 7.675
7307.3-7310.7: 7.7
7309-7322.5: 7.428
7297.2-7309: 7.284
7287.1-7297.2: 7.366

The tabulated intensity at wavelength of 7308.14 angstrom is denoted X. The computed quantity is 7.7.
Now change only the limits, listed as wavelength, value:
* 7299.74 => 7.531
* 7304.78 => 7.675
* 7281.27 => 7.673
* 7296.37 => 7.538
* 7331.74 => 7.616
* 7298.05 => 7.284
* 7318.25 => 8.485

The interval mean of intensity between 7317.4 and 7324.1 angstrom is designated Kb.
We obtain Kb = 7.91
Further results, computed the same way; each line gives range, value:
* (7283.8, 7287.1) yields 8.33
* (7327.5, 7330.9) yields 7.7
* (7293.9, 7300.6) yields 7.49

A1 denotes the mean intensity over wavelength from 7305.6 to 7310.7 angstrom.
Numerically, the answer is 7.73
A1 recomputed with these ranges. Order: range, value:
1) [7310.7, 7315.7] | 7.67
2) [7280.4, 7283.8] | 7.98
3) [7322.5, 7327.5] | 7.87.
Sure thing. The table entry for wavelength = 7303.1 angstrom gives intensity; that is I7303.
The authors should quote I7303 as 7.746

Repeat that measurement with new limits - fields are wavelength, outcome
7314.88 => 8.05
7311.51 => 7.551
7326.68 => 8.15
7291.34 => 7.366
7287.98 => 8.073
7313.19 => 7.428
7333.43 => 8.088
